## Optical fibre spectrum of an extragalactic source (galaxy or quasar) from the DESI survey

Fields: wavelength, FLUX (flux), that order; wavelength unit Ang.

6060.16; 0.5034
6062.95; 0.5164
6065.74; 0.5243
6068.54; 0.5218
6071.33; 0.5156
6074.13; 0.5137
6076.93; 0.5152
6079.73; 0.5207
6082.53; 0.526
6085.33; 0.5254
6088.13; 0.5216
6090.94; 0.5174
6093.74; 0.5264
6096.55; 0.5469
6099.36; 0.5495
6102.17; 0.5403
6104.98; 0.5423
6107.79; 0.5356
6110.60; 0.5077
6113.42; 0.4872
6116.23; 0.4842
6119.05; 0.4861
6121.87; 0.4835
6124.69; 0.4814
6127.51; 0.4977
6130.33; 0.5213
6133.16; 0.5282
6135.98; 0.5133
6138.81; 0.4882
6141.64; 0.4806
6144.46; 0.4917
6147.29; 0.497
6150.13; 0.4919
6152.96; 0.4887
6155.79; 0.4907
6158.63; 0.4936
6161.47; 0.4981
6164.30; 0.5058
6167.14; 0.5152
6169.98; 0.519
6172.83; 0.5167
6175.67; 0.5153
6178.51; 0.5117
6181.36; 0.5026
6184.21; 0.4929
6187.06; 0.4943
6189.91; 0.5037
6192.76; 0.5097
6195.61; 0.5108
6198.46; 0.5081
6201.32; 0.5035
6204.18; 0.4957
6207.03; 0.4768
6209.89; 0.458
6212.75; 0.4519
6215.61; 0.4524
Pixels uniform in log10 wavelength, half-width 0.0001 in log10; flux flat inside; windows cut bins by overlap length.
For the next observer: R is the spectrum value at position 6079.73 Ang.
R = 0.5207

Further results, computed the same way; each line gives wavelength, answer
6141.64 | 0.4806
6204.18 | 0.4957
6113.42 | 0.4872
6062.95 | 0.5164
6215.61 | 0.4524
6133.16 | 0.5282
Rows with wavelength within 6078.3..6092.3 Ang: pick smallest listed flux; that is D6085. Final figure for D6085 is 0.5174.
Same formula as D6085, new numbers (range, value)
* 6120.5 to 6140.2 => 0.4814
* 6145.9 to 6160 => 0.4887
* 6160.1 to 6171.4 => 0.4981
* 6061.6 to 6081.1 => 0.5137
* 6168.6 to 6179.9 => 0.5117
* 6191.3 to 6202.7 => 0.5035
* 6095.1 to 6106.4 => 0.5403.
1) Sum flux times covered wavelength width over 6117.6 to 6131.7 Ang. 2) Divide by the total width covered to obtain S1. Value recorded 0.494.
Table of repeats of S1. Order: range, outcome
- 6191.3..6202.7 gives 0.508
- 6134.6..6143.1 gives 0.494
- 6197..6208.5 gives 0.496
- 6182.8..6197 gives 0.502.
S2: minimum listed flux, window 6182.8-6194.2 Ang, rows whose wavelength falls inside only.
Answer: 0.4929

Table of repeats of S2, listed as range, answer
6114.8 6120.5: 0.4842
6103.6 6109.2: 0.5356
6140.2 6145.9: 0.4806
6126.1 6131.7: 0.4977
